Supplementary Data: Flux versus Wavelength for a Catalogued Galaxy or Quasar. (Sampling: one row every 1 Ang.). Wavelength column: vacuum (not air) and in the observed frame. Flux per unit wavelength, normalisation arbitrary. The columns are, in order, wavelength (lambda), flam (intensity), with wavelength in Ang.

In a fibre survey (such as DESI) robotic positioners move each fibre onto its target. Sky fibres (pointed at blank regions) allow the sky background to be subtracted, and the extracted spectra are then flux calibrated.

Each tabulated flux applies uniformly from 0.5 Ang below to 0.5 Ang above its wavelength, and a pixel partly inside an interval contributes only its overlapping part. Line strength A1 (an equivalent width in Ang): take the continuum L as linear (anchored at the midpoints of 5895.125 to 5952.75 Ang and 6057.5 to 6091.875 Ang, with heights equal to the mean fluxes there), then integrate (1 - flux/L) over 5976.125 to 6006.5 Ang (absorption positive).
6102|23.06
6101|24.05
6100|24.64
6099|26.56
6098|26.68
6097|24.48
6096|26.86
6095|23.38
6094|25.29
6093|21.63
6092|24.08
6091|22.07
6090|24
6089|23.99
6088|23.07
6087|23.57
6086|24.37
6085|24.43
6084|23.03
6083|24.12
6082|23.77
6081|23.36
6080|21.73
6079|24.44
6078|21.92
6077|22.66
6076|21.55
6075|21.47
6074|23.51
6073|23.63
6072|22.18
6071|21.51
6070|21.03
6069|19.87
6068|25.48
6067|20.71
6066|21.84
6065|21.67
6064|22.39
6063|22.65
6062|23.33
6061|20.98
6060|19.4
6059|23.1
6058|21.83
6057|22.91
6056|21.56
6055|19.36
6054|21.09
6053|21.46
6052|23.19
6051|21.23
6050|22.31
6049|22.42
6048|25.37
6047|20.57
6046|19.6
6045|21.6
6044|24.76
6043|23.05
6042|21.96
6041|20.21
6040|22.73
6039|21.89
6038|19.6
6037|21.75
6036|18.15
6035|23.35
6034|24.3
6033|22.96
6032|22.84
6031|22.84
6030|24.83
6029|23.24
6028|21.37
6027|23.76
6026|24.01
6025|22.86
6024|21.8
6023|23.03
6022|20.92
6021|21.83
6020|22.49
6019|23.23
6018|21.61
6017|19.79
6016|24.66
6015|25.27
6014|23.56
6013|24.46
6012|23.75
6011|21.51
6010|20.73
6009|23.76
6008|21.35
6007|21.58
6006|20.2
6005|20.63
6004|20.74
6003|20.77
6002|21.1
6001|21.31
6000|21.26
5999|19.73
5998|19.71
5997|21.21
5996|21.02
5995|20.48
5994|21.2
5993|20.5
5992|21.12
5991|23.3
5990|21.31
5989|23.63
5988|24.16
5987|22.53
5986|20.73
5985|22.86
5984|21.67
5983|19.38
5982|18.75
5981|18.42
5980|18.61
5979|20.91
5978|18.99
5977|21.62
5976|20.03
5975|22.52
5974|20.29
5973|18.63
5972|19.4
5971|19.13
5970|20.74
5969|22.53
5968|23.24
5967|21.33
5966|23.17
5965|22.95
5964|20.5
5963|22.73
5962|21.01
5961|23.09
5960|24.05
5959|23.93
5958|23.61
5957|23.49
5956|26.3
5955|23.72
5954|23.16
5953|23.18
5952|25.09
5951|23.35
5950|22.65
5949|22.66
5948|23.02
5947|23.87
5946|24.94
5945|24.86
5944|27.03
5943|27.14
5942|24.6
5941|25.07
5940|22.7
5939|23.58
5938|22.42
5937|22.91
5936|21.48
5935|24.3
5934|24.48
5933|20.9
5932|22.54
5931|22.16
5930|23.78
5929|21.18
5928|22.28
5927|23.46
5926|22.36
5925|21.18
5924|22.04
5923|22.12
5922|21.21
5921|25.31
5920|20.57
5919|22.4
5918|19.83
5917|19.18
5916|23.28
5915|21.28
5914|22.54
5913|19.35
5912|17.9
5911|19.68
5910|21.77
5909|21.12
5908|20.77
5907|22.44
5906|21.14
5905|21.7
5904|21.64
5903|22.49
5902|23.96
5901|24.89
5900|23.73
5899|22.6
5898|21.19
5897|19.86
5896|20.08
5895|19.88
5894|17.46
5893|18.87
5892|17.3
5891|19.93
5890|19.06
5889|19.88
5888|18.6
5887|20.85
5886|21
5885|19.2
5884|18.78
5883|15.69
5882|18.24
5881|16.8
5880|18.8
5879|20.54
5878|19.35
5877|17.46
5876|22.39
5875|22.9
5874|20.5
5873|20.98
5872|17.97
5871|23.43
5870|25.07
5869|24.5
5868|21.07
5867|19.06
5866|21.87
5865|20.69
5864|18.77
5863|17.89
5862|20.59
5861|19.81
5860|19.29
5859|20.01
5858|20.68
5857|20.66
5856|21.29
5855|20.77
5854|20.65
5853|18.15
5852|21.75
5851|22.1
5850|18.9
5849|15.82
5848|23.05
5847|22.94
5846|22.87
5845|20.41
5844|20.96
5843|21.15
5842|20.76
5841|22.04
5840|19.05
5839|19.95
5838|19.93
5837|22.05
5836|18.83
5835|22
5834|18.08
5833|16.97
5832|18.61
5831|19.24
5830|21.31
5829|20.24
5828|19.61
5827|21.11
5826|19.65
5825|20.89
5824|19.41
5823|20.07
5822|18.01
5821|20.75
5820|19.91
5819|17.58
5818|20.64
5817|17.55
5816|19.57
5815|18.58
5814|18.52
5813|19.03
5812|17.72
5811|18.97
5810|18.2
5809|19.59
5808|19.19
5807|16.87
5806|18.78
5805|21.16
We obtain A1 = 2.2 Ang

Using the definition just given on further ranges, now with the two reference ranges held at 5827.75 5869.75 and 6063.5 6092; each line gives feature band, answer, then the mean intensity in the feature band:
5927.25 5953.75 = -2.7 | 23.5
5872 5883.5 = 0.7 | 19.4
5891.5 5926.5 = -0.4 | 21.2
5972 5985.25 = 1.0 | 20.1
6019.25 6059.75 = 0.3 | 22.2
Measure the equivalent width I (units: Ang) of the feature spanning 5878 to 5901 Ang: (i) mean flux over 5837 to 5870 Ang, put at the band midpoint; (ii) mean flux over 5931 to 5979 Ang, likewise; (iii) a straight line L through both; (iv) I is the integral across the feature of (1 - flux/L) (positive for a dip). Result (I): 2.0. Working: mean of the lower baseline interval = 20.6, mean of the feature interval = 19.6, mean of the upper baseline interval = 22.8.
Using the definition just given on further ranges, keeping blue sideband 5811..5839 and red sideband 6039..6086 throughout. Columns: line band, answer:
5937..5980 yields -3.5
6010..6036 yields -1.2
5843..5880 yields -1.4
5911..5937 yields -1.5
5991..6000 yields 0.3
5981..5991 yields -0.1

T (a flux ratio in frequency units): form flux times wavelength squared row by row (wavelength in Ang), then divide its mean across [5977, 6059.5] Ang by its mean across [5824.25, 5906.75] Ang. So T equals 1.1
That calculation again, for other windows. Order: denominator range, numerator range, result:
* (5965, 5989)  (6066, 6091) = 1.13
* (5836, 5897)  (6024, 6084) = 1.18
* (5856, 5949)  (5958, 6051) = 1.06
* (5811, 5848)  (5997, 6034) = 1.19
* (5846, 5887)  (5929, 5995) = 1.14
